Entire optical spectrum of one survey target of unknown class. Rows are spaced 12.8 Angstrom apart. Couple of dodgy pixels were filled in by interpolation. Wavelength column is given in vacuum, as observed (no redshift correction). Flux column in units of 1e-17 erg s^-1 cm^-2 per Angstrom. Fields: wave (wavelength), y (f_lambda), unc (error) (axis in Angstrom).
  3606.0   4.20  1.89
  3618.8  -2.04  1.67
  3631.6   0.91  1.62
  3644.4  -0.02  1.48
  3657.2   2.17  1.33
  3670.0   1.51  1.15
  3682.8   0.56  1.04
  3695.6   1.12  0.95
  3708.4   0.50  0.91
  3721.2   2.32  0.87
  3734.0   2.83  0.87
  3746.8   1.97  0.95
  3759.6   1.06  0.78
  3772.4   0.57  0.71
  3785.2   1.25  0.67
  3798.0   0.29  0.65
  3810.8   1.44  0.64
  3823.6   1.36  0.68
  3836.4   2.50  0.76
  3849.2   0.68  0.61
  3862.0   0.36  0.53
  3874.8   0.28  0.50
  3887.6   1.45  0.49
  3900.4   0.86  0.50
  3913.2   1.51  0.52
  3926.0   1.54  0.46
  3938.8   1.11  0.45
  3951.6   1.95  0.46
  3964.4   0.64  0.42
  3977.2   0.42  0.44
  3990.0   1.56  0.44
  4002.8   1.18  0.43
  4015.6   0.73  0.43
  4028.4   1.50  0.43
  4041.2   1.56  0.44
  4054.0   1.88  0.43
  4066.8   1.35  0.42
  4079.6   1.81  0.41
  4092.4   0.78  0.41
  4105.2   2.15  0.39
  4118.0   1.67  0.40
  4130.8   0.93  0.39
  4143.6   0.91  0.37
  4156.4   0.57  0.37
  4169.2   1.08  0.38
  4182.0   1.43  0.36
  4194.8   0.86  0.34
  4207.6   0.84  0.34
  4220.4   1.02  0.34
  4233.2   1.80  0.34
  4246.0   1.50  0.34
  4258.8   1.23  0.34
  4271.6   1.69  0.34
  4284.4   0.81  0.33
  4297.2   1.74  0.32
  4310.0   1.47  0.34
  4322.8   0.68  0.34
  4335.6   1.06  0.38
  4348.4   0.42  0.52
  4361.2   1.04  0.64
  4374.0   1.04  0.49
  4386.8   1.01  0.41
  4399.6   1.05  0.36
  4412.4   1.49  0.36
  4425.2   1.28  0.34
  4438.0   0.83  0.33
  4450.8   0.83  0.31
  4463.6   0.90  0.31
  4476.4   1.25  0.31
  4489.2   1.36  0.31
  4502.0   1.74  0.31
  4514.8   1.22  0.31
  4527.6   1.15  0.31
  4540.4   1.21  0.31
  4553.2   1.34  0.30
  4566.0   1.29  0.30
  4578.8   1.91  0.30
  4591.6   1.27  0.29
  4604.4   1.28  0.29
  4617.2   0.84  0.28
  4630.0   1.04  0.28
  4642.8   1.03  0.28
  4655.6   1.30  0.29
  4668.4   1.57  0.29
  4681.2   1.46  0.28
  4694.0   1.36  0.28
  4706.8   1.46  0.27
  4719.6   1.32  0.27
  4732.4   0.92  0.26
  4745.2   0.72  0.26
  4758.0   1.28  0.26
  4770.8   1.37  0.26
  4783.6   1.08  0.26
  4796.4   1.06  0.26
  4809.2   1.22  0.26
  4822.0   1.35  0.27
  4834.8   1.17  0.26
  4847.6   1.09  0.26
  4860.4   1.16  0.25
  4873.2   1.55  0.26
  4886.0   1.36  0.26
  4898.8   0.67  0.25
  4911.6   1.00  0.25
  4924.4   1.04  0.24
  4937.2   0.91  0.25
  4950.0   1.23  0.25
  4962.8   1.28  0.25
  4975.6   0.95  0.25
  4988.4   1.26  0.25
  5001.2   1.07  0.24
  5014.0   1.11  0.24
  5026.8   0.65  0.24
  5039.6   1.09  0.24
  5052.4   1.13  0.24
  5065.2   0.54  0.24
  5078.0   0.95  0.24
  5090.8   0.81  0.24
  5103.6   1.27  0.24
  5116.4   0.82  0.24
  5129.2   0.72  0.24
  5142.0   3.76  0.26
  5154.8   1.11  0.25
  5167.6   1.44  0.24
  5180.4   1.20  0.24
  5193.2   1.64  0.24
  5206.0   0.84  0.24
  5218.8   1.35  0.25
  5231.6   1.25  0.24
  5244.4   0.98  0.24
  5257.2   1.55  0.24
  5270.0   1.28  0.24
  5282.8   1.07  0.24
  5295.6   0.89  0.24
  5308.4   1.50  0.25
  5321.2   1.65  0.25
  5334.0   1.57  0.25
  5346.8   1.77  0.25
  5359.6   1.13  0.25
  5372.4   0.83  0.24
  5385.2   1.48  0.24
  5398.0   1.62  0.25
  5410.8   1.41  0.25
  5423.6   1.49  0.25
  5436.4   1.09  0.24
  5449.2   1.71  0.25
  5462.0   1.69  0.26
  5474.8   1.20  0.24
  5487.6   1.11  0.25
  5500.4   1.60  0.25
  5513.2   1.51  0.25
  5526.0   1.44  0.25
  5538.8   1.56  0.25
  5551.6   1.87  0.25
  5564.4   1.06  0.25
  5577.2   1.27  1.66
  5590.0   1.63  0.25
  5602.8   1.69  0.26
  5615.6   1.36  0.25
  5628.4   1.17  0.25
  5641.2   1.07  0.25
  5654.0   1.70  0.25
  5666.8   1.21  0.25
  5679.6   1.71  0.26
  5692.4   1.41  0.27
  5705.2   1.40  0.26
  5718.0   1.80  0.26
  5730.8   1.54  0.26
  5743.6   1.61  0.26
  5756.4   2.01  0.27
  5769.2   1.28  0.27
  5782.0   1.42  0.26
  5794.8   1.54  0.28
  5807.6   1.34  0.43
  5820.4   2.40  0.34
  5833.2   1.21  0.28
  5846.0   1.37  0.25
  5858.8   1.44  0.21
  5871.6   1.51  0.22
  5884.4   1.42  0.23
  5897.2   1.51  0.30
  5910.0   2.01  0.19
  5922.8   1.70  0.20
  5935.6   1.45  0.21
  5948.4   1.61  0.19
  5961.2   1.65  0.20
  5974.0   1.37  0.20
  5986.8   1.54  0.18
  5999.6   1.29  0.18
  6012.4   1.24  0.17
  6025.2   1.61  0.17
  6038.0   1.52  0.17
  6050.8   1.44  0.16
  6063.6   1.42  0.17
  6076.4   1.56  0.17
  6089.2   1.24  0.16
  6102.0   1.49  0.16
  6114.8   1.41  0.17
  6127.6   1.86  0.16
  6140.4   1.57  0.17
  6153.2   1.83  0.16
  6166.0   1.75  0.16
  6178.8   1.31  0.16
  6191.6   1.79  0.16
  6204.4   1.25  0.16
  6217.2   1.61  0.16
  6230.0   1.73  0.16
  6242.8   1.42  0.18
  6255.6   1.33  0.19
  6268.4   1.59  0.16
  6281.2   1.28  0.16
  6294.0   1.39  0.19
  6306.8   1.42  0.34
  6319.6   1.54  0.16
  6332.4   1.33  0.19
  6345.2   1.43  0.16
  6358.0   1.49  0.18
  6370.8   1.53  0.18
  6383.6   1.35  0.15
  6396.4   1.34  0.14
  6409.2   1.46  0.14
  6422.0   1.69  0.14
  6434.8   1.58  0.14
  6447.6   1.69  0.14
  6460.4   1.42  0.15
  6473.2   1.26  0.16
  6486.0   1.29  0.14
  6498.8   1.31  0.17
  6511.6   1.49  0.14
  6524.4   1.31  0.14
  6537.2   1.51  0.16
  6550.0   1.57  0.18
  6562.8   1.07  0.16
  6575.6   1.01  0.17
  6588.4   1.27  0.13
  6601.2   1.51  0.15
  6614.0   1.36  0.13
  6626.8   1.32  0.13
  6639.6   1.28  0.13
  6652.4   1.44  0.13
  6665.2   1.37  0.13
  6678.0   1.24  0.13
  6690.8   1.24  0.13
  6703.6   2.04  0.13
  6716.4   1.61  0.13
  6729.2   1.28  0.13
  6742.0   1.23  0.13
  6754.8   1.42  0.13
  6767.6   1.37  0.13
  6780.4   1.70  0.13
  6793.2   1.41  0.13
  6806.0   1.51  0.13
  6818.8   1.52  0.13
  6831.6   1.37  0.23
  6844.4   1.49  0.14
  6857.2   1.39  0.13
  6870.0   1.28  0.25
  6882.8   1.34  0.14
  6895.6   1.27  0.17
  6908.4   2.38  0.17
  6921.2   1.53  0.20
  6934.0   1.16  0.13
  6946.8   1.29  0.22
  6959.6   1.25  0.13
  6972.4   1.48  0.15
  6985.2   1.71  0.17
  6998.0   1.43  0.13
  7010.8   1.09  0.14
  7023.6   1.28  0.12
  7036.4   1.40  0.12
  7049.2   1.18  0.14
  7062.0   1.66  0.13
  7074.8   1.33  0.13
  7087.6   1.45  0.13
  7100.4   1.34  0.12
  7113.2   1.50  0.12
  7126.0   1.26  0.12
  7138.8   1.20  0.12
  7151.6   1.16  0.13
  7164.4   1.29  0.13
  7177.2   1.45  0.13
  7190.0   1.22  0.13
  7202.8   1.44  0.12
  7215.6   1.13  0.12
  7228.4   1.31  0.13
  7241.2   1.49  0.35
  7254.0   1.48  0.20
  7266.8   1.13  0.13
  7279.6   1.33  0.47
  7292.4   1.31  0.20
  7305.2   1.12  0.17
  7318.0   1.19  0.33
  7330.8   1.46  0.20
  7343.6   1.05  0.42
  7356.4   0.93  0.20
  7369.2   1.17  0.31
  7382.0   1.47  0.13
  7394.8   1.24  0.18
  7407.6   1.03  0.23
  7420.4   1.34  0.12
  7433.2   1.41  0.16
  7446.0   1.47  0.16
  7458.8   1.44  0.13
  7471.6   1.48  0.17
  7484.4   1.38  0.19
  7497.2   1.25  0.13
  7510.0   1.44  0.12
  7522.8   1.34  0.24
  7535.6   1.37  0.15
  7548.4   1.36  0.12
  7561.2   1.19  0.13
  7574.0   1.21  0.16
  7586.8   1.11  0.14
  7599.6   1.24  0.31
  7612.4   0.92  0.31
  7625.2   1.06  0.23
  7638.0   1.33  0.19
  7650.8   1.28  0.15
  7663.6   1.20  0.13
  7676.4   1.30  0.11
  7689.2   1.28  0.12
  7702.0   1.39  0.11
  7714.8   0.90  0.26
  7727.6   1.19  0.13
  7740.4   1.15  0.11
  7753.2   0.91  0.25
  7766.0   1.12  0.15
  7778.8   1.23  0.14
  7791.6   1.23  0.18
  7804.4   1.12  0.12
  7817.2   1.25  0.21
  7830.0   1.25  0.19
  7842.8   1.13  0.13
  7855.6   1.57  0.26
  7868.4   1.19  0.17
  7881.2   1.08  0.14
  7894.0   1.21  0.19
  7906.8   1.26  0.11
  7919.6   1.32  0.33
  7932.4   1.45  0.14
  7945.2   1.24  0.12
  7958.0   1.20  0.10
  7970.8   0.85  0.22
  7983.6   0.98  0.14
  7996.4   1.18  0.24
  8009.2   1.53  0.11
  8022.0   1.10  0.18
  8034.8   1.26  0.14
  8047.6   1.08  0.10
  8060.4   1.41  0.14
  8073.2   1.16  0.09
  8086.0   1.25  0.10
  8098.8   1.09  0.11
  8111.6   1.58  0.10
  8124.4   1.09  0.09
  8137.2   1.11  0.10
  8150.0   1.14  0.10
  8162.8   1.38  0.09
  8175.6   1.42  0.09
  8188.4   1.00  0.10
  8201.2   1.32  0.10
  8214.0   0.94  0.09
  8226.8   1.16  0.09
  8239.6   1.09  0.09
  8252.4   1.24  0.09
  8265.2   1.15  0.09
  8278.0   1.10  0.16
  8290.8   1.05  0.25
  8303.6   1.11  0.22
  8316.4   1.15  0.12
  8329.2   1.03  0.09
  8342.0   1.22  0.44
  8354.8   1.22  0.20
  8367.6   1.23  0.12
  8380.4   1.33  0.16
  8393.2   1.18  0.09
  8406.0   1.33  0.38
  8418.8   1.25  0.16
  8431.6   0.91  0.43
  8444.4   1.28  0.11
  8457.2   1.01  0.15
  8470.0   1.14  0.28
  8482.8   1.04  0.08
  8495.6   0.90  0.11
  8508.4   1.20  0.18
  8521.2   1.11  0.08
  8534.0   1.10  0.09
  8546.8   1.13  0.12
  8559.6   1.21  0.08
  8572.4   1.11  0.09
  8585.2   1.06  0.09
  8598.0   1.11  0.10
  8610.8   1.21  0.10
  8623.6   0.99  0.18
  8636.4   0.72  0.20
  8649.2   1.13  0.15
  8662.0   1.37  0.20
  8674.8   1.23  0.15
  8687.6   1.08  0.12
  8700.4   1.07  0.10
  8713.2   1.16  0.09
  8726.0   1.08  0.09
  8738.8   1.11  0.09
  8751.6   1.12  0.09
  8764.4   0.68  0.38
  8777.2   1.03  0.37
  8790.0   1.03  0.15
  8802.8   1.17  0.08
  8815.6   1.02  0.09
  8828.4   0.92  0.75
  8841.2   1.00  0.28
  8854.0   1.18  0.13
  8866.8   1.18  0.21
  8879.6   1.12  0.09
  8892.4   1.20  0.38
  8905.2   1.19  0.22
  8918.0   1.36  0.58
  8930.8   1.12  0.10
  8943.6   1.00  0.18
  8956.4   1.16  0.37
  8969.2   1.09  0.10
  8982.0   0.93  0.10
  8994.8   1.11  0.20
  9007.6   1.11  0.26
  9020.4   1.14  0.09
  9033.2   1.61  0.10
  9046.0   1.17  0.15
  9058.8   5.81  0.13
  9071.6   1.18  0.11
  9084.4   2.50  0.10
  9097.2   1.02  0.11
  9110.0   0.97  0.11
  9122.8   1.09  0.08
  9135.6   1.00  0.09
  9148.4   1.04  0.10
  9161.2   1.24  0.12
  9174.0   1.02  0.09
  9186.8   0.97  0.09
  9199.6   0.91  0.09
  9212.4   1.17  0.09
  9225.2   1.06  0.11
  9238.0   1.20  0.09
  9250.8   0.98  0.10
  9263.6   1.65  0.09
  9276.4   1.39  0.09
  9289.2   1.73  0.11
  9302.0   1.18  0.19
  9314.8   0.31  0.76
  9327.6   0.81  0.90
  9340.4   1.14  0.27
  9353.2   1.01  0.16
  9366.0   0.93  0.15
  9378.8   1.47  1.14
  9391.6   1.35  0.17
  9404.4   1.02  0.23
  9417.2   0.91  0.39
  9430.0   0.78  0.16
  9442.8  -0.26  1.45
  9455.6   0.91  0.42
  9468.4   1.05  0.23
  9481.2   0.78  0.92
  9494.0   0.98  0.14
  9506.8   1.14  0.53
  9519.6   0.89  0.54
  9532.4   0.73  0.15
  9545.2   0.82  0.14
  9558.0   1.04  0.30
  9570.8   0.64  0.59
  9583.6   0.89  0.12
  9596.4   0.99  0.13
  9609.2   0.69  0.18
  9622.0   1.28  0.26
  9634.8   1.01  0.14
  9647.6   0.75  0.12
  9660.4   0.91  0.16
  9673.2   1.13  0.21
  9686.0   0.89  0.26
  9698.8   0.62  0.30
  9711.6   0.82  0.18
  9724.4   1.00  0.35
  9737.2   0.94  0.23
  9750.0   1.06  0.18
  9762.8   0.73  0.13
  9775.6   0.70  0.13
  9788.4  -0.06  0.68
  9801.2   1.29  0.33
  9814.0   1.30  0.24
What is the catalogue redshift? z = 0.380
